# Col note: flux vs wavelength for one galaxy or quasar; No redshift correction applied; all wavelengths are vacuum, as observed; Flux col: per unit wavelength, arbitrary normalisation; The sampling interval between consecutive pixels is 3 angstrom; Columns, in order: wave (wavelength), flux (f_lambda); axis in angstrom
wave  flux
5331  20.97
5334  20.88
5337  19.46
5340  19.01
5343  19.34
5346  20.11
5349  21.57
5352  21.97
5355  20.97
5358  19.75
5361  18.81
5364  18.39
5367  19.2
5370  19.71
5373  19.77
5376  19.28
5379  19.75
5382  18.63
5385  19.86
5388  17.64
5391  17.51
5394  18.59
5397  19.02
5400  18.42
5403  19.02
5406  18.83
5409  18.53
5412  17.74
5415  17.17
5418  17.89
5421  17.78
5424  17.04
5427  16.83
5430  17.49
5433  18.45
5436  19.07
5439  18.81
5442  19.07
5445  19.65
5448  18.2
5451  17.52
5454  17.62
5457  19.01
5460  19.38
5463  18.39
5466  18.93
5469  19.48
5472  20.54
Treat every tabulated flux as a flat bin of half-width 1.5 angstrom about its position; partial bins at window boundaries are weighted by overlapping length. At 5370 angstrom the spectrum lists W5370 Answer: 19.71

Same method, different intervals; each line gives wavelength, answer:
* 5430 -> 17.49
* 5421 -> 17.78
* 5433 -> 18.45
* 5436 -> 19.07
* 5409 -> 18.53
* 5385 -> 19.86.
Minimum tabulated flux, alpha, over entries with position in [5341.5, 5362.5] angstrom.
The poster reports 18.81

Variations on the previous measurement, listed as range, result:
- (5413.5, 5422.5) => 17.17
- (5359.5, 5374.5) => 18.39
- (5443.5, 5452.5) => 17.52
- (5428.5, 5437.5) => 17.49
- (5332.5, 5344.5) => 19.01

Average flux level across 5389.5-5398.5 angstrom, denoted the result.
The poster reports 18.4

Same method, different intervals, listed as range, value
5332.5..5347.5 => 19.8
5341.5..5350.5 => 20.3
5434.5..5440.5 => 18.9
